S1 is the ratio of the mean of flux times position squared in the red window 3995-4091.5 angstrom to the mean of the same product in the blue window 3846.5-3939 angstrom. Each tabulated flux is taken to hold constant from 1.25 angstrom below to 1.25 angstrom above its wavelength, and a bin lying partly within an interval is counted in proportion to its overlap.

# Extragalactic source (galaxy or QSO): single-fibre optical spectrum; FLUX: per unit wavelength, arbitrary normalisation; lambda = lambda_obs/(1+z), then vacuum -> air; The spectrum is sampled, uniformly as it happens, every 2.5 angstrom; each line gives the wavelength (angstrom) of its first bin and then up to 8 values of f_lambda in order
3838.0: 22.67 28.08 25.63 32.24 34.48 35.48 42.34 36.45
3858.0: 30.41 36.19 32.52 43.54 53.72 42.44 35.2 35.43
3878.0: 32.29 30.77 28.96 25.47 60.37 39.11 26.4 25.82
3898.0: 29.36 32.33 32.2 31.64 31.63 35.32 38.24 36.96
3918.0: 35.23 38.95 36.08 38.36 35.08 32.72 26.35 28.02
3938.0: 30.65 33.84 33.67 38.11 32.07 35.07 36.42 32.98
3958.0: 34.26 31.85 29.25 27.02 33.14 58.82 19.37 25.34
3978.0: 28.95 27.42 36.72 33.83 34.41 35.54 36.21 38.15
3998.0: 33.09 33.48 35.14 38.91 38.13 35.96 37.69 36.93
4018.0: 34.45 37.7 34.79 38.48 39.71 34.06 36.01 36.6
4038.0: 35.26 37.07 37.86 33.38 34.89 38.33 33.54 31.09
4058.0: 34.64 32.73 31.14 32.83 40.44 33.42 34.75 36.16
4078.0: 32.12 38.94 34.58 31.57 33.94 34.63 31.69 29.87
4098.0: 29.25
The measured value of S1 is 1.09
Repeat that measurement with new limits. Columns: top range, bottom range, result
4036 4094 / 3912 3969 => 1.09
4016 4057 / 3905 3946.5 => 1.11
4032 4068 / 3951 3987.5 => 1.11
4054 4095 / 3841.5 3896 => 1.05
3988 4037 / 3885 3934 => 1.11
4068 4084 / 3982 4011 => 1.03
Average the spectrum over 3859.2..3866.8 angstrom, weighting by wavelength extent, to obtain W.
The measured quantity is 37.5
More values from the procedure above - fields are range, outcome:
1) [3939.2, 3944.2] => 33.7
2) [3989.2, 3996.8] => 36.6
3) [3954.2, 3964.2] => 32.1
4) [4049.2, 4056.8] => 34.3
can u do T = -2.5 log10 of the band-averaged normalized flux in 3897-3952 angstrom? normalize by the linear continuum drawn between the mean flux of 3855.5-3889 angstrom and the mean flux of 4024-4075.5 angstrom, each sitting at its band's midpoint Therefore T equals 0.09 mag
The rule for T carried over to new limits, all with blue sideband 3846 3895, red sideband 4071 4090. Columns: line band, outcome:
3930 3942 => 0.19 mag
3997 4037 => -0.03 mag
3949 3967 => 0.11 mag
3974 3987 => 0.17 mag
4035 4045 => -0.05 mag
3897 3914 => 0.11 mag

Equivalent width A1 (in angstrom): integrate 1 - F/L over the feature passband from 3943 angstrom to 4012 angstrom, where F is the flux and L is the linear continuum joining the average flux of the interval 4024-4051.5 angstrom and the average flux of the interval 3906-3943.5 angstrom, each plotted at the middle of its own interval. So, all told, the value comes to 2.2 angstrom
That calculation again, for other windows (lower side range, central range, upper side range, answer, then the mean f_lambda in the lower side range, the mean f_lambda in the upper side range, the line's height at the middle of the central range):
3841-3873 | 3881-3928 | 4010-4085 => 2.5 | 36.8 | 35.5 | 36.5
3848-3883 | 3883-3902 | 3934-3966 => 1.0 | 37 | 32.6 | 35.6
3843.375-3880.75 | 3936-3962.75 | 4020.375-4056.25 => 2.1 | 36.8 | 35.9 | 36.4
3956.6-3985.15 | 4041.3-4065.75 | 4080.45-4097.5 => -1.0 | 32.1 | 33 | 32.7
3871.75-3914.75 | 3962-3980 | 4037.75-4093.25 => 1.3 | 33.6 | 34.6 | 34.1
